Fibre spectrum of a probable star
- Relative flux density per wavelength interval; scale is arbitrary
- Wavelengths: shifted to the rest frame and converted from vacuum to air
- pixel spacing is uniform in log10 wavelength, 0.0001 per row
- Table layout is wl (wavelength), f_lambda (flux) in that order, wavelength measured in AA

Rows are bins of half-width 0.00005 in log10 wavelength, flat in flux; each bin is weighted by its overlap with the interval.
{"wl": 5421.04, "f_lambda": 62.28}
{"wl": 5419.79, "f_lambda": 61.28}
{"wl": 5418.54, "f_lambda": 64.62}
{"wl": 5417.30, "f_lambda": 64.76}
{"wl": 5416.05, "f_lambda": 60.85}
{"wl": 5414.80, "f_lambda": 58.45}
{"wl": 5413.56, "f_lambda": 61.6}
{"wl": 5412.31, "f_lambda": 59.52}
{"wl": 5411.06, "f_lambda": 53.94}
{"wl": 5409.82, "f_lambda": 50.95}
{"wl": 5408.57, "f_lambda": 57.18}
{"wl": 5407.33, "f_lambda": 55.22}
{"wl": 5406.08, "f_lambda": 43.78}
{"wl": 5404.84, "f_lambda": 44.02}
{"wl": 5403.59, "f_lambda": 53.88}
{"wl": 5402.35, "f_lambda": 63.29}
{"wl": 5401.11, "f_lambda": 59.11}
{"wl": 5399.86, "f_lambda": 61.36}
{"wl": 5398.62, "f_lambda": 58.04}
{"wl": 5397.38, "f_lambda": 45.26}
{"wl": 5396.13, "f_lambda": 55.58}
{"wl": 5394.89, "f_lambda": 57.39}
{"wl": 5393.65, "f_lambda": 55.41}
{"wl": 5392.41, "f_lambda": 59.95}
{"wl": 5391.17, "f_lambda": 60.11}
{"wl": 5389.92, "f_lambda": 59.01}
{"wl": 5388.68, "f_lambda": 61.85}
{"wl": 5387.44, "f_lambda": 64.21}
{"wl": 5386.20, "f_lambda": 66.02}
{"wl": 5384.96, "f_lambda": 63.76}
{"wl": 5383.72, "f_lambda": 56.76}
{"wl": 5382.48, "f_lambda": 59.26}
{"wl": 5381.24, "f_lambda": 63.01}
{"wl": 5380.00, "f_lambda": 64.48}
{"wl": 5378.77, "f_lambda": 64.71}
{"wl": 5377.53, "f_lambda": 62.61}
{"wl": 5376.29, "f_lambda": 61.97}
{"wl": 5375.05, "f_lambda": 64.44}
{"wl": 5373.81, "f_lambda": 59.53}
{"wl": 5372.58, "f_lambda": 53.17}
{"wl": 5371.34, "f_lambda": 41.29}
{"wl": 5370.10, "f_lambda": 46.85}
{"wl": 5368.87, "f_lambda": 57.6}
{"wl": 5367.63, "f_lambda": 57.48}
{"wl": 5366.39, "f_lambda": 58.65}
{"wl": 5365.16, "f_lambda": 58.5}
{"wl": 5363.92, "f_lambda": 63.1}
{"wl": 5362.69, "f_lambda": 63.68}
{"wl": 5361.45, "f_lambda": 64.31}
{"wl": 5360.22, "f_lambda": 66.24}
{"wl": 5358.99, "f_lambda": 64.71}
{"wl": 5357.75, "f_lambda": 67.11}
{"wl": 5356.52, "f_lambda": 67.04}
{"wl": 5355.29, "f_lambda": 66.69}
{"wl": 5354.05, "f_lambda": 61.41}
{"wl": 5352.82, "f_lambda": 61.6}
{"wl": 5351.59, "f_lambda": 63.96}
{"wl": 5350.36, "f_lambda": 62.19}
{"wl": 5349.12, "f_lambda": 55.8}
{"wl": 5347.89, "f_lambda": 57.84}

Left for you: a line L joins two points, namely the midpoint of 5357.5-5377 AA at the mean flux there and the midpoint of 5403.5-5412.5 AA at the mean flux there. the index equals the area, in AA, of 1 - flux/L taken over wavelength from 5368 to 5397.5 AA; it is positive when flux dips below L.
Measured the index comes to -1.3 AA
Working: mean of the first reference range 59.1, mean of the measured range 58.7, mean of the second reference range 51.9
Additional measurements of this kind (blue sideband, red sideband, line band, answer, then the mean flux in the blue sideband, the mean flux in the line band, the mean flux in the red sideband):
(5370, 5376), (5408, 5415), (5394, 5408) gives 0.4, 54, 54.3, 56.9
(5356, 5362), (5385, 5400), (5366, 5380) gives 1.2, 65.9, 57.4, 58.8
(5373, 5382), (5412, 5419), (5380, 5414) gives 2.6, 62.7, 57.5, 61.7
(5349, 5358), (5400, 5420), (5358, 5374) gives 1.0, 63.5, 58.3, 57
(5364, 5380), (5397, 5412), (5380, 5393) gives -1.3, 57.7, 61.5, 54.1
